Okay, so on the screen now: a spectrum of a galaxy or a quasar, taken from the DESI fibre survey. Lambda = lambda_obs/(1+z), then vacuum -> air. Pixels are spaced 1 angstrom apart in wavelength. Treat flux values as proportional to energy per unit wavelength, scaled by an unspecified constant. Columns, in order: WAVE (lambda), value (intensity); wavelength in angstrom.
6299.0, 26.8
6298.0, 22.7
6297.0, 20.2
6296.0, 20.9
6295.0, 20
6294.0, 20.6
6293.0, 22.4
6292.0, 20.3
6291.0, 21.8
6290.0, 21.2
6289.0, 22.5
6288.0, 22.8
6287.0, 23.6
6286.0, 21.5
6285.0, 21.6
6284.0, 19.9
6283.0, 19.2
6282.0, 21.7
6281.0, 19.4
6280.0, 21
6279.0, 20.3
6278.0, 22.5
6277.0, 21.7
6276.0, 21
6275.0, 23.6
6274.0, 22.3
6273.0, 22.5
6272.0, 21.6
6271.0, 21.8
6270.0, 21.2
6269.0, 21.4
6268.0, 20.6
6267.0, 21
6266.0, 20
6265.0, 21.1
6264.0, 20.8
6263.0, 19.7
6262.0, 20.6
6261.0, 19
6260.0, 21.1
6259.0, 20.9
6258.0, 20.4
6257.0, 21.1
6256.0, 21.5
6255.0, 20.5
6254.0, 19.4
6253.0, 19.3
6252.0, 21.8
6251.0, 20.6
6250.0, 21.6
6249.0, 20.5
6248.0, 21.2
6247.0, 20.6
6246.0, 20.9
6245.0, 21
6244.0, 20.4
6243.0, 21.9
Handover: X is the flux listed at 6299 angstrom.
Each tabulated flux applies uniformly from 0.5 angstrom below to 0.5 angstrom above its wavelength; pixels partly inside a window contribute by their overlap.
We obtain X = 26.8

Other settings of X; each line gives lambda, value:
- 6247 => 20.6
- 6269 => 21.4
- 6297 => 20.2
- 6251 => 20.6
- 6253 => 19.3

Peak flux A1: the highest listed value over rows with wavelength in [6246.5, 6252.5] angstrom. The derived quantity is 21.8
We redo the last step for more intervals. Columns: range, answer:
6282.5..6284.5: 19.9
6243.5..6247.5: 21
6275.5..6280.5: 22.5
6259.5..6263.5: 21.1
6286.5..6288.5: 23.6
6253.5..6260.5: 21.5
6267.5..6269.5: 21.4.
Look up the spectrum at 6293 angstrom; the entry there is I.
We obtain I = 22.4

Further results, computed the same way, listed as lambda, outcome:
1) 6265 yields 21.1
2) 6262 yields 20.6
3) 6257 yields 21.1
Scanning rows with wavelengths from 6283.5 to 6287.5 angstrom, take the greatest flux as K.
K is 23.6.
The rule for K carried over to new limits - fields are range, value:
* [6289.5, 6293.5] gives 22.4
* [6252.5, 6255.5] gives 20.5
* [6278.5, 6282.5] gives 21.7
